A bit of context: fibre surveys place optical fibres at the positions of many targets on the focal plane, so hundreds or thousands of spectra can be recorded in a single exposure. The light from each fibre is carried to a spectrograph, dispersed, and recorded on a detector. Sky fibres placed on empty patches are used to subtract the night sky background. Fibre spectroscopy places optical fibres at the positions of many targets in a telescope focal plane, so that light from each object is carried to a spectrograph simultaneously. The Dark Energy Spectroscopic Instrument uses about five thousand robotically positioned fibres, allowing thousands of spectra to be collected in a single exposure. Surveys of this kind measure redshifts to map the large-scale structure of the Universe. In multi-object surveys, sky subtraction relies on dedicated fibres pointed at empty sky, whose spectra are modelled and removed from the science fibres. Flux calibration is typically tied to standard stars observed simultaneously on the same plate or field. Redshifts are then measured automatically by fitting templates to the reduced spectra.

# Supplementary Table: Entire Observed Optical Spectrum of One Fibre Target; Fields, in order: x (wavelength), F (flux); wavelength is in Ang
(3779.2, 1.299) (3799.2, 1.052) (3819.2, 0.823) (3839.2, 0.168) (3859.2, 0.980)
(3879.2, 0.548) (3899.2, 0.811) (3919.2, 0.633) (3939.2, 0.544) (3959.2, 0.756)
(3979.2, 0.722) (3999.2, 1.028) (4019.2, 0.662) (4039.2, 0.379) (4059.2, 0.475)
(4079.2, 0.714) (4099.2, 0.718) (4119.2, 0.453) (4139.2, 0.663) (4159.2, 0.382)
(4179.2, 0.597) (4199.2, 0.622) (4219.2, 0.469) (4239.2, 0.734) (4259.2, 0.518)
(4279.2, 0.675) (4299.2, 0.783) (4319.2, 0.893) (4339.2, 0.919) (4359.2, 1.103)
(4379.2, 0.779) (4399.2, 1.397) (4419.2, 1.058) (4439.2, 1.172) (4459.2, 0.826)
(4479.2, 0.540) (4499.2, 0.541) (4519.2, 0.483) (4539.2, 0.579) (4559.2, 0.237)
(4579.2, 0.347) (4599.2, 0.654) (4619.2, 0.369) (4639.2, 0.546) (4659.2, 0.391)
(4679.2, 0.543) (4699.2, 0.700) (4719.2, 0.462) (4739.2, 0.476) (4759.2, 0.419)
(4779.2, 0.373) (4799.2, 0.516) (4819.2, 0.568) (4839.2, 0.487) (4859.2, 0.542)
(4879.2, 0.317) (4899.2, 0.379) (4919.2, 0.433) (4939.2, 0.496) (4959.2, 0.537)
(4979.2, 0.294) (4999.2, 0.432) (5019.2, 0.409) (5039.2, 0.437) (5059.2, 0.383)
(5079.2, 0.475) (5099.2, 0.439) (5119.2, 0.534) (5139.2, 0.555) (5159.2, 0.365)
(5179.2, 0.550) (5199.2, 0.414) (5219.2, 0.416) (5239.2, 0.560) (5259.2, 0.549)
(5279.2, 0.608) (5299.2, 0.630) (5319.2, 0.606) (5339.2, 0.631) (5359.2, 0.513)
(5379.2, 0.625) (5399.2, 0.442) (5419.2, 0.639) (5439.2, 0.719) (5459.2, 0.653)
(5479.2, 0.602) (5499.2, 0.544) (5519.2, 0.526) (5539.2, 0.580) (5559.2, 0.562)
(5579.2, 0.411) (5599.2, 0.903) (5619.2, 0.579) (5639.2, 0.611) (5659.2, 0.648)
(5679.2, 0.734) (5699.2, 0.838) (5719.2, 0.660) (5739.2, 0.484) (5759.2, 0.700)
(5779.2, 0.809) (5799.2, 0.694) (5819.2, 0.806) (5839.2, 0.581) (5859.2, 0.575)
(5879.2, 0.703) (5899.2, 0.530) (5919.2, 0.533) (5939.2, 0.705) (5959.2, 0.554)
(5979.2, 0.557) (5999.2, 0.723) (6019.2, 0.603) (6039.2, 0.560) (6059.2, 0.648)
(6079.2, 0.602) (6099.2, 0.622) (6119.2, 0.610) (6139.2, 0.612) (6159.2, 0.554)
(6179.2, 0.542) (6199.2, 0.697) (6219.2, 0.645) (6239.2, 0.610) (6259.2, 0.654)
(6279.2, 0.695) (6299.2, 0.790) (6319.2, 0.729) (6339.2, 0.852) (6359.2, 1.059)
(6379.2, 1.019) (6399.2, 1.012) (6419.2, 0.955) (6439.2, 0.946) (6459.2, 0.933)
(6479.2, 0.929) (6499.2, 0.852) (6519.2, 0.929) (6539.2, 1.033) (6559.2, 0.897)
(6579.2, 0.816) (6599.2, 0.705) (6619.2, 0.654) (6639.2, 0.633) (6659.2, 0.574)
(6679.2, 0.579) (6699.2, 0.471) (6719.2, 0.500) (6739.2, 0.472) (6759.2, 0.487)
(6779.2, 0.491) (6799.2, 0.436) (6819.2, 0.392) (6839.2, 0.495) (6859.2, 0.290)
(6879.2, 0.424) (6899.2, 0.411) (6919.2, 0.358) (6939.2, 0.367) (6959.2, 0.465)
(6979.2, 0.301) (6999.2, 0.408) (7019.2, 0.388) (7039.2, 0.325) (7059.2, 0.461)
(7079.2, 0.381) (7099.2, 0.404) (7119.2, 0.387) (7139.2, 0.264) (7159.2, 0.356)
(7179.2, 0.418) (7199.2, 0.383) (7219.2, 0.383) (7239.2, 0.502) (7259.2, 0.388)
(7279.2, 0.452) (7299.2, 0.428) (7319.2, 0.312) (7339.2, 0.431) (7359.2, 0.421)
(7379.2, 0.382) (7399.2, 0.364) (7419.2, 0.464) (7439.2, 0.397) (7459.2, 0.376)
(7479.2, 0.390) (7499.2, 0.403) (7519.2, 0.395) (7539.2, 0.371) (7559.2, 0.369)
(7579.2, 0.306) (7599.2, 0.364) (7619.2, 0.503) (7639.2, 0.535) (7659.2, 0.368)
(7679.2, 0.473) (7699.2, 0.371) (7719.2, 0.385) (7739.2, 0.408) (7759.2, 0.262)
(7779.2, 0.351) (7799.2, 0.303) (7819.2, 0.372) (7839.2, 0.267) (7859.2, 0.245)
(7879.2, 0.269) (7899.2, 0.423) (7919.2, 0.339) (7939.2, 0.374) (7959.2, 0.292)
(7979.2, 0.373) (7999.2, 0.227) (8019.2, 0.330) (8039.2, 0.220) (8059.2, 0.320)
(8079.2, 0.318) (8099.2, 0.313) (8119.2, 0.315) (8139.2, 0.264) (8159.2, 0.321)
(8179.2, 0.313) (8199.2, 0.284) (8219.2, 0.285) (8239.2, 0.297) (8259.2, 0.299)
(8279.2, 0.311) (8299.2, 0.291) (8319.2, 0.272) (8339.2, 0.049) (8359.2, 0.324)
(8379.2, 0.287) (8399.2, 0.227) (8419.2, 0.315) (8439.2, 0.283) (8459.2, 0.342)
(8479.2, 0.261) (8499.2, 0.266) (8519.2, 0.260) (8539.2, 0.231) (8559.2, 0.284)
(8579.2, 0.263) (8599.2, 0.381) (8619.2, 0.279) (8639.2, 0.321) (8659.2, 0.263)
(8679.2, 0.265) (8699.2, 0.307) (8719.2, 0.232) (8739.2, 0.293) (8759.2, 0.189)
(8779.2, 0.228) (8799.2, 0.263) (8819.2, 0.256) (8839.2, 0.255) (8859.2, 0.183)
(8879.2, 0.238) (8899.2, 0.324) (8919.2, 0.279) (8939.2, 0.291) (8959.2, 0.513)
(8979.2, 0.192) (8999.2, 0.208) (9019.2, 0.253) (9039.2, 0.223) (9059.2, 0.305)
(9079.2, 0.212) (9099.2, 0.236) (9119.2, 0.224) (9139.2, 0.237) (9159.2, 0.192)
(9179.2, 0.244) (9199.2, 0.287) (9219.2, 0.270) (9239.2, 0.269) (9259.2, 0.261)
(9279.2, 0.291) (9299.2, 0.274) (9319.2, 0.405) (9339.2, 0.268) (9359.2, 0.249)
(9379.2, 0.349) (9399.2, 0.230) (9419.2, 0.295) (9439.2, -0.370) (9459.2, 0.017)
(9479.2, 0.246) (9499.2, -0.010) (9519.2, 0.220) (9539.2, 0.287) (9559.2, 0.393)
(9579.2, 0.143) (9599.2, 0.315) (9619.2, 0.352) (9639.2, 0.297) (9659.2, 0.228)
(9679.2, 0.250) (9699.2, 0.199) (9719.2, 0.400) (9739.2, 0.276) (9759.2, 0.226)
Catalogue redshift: 1.33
